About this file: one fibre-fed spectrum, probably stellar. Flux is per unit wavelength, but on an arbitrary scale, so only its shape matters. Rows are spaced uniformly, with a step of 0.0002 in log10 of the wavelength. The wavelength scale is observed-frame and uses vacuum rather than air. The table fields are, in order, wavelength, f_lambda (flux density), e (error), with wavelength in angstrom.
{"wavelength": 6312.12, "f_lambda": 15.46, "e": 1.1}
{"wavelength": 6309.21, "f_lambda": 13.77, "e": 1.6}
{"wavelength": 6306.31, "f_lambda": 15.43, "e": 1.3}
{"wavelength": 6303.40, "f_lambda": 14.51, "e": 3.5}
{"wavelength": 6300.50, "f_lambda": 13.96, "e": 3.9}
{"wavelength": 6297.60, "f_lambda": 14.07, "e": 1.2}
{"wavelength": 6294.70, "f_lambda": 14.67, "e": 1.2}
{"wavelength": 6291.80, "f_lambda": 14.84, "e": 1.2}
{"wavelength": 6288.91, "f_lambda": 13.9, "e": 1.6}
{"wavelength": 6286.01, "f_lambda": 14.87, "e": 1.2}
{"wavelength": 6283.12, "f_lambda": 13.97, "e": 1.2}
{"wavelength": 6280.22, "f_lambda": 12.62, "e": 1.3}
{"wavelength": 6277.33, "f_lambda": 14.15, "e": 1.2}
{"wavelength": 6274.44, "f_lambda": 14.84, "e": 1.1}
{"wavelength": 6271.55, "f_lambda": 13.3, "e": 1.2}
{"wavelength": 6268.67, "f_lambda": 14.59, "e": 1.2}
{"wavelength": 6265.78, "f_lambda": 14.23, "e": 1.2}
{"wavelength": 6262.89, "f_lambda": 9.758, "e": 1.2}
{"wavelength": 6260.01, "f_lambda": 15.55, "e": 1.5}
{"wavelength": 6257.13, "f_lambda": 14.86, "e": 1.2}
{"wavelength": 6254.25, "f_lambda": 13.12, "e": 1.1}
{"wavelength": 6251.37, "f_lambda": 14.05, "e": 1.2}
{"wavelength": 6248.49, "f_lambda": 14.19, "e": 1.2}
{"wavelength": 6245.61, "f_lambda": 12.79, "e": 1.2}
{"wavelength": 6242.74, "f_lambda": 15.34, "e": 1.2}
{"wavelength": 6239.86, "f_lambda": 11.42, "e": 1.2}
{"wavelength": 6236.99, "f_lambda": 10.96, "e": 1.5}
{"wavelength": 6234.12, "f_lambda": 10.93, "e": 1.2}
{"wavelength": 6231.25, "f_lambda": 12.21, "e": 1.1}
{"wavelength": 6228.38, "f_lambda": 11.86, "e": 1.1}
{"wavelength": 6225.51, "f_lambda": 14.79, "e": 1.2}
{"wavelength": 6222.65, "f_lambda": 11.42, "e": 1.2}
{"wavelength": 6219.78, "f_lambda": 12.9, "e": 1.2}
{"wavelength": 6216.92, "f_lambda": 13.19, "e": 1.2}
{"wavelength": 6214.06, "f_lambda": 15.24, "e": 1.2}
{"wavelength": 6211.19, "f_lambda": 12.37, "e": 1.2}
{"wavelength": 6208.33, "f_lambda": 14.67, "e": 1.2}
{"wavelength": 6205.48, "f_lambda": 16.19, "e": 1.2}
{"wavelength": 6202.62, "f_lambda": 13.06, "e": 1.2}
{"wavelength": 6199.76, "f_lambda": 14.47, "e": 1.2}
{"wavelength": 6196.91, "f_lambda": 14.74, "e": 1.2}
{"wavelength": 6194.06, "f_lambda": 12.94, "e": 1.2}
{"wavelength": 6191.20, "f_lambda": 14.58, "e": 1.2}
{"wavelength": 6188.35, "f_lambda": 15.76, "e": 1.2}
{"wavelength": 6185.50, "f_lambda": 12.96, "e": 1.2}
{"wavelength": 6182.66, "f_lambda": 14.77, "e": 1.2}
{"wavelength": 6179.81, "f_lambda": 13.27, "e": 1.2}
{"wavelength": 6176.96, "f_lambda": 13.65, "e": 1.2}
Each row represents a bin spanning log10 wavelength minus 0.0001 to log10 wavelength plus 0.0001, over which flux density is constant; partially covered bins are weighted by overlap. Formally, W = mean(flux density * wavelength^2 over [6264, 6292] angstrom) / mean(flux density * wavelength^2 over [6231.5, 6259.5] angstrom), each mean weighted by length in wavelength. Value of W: 1.08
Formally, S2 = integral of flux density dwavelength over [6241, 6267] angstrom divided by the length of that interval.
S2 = 13.7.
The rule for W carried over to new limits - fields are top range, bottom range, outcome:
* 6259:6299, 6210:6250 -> 1.10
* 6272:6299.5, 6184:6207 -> 1.02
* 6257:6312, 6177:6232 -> 1.05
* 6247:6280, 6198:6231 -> 1.03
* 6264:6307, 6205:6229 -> 1.07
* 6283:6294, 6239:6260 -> 1.06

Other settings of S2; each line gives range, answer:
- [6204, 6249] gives 13.1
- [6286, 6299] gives 14.4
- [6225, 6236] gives 12.2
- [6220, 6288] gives 13.3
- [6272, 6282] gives 13.8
